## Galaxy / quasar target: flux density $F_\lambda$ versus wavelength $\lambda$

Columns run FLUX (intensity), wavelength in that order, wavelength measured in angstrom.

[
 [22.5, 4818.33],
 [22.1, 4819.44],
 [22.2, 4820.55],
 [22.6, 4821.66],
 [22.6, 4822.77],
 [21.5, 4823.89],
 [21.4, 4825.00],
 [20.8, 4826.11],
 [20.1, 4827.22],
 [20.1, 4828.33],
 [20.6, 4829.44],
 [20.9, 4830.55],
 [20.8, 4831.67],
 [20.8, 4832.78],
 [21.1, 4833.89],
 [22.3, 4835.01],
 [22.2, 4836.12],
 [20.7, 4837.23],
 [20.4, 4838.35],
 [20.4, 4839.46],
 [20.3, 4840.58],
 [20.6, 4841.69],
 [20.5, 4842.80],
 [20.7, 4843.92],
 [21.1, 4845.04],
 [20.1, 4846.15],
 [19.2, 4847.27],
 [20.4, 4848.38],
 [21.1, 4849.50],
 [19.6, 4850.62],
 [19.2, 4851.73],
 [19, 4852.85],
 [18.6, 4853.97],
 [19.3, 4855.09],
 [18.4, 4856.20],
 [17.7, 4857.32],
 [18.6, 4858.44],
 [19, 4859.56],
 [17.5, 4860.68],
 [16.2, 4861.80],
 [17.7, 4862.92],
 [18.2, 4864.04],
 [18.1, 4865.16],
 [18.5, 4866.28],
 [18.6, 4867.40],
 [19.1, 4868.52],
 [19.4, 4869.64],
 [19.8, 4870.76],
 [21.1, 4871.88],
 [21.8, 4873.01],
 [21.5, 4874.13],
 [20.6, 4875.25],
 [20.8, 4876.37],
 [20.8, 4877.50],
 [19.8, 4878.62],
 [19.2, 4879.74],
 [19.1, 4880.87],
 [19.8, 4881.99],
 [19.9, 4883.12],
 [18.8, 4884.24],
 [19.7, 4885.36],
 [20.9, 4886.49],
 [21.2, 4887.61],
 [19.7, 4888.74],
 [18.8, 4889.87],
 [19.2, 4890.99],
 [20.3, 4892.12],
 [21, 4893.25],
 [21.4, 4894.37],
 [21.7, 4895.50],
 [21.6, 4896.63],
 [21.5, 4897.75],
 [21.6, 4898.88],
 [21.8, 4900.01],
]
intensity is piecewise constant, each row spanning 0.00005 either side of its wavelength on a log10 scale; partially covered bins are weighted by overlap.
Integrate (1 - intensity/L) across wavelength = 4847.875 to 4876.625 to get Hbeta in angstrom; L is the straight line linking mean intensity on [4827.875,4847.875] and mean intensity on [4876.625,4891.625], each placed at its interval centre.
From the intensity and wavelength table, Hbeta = 1.4 angstrom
